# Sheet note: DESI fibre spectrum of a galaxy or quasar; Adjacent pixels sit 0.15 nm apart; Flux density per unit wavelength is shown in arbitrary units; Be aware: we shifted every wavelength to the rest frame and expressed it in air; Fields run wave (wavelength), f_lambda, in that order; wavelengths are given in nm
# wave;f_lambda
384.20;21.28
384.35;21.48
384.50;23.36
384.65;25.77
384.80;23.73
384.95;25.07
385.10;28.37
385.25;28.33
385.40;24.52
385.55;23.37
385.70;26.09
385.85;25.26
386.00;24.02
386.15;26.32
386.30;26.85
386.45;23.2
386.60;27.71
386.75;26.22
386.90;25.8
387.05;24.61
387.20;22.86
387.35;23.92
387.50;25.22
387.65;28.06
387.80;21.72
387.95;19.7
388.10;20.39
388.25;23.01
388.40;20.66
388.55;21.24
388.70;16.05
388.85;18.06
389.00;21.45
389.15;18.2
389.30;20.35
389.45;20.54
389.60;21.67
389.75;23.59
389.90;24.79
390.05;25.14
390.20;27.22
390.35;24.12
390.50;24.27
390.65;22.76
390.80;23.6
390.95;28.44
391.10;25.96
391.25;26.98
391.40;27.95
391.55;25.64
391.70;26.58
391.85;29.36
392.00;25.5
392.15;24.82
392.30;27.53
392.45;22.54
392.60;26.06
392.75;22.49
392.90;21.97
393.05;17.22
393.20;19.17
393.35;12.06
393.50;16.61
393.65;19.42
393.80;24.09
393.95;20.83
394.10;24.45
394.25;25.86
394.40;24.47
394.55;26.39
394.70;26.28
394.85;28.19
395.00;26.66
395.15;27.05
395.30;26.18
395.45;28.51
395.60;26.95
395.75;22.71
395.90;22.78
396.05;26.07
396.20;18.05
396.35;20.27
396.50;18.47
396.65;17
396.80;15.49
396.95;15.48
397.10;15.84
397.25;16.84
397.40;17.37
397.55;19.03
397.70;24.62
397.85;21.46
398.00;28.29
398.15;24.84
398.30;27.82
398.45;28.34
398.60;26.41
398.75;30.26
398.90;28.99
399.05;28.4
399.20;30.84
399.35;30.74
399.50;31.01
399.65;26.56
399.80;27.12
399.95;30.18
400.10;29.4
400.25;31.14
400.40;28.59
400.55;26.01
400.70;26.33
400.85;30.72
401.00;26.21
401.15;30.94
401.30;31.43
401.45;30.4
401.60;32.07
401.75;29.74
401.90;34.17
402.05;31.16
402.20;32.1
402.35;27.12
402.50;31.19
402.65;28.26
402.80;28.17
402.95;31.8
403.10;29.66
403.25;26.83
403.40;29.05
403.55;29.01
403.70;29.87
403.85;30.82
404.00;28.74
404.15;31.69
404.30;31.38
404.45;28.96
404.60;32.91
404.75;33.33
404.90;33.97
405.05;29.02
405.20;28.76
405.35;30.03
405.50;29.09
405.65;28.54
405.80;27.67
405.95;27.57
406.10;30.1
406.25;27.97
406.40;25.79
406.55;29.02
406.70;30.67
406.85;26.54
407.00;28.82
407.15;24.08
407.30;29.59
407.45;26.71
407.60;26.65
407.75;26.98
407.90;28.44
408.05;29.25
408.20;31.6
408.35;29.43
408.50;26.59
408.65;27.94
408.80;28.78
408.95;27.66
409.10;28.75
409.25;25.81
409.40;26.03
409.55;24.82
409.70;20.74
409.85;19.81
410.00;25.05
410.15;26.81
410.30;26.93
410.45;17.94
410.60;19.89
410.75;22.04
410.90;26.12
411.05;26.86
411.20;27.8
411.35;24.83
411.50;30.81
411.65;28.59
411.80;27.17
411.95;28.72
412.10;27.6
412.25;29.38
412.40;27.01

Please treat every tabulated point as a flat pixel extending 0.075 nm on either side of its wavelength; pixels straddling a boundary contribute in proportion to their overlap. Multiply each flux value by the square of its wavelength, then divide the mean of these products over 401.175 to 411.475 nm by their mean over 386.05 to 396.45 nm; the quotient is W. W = 1.3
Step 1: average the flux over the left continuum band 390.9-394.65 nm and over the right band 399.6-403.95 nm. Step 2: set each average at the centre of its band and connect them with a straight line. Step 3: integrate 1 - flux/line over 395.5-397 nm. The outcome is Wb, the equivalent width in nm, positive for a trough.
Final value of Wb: 0.310 nm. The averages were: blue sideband 23.7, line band 20.5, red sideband 29.5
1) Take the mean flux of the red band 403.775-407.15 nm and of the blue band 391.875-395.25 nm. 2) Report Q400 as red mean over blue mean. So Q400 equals 1.27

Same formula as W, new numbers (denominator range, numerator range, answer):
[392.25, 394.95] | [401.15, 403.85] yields 1.40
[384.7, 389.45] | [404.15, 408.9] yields 1.36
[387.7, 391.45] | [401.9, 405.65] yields 1.43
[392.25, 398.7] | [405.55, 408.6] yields 1.32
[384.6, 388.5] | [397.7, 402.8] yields 1.26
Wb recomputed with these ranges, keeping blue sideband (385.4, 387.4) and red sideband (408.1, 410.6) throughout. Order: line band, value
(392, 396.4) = 0.342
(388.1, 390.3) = 0.316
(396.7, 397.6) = 0.311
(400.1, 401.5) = -0.195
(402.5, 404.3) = -0.282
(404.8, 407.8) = -0.322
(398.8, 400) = -0.177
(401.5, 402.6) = -0.234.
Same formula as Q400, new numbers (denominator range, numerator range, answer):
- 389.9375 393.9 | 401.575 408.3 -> 1.24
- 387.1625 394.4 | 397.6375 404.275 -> 1.27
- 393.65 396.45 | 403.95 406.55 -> 1.21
